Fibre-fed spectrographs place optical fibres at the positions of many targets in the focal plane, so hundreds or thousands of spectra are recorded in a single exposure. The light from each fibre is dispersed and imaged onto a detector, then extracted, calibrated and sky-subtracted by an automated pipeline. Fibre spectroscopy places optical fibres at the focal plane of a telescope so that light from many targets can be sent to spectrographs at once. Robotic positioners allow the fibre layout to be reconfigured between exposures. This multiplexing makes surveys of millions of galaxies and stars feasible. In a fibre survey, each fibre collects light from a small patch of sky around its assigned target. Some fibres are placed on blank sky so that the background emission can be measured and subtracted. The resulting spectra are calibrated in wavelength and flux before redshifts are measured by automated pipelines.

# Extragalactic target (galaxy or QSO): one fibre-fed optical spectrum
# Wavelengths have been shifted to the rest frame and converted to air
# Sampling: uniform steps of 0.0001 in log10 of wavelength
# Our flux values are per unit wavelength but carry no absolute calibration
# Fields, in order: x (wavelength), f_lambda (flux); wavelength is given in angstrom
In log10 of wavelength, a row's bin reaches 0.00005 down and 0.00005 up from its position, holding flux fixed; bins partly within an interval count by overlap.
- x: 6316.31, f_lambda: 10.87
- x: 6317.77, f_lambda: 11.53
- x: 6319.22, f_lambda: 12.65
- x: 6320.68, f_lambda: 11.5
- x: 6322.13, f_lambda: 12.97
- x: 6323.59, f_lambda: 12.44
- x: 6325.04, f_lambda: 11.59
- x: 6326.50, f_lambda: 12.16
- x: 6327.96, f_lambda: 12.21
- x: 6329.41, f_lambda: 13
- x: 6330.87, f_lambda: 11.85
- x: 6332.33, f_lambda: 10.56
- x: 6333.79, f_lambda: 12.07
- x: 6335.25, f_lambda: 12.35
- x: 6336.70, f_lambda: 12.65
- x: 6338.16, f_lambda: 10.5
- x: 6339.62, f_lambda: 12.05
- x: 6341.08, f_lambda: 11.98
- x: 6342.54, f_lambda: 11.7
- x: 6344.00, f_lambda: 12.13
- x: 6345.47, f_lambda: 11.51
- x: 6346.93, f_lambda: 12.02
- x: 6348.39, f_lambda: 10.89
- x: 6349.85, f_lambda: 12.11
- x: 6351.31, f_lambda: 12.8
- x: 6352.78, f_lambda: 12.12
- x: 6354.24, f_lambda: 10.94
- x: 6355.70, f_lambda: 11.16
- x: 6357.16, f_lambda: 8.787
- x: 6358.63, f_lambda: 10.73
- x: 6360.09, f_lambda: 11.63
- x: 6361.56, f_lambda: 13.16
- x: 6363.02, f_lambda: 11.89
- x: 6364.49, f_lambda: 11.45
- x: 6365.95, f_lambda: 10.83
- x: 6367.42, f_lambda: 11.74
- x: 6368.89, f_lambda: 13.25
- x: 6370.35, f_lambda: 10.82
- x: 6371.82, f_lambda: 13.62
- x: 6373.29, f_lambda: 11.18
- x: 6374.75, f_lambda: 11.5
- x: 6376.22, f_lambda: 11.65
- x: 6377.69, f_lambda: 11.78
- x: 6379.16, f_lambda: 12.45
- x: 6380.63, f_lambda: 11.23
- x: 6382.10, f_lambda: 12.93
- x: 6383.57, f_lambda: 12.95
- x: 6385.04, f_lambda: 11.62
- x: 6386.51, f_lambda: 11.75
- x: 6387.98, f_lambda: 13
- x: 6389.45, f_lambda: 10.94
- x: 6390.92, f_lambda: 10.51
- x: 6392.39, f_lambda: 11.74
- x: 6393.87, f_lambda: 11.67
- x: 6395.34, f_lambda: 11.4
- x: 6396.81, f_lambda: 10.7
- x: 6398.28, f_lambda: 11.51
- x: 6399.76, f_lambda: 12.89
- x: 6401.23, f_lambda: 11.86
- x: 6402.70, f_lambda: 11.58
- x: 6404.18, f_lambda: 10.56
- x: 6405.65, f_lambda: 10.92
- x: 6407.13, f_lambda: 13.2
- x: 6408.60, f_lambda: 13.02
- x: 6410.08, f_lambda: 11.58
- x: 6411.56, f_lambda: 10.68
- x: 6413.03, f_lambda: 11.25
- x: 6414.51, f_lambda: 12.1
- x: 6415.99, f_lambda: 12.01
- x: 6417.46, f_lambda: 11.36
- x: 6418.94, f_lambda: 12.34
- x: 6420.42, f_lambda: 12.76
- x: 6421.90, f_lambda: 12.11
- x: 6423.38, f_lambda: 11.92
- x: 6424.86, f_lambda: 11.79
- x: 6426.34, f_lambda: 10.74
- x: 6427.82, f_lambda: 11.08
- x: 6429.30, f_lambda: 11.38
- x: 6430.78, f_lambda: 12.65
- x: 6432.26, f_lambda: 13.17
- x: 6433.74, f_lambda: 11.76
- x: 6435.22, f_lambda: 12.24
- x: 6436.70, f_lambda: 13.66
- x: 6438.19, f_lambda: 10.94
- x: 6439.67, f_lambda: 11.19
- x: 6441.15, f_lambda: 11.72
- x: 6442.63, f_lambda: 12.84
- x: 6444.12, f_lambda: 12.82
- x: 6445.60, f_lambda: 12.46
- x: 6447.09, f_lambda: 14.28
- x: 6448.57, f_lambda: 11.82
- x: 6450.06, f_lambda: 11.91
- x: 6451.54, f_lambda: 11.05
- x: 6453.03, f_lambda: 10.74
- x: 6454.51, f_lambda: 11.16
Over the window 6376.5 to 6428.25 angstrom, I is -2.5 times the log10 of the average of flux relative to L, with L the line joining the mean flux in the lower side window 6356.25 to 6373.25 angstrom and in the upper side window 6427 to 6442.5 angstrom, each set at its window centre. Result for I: 0.00 mag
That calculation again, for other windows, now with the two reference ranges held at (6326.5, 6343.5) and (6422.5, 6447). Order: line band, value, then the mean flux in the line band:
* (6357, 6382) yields 0.023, 11.7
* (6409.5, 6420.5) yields 0.032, 11.7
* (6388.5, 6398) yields 0.074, 11.2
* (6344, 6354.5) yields 0.011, 11.8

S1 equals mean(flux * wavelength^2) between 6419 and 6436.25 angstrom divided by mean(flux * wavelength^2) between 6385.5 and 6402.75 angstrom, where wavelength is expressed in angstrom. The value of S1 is 1.0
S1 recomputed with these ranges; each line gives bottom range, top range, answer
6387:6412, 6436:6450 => 1.08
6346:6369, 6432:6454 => 1.08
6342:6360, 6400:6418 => 1.05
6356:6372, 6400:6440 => 1.05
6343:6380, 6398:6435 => 1.03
